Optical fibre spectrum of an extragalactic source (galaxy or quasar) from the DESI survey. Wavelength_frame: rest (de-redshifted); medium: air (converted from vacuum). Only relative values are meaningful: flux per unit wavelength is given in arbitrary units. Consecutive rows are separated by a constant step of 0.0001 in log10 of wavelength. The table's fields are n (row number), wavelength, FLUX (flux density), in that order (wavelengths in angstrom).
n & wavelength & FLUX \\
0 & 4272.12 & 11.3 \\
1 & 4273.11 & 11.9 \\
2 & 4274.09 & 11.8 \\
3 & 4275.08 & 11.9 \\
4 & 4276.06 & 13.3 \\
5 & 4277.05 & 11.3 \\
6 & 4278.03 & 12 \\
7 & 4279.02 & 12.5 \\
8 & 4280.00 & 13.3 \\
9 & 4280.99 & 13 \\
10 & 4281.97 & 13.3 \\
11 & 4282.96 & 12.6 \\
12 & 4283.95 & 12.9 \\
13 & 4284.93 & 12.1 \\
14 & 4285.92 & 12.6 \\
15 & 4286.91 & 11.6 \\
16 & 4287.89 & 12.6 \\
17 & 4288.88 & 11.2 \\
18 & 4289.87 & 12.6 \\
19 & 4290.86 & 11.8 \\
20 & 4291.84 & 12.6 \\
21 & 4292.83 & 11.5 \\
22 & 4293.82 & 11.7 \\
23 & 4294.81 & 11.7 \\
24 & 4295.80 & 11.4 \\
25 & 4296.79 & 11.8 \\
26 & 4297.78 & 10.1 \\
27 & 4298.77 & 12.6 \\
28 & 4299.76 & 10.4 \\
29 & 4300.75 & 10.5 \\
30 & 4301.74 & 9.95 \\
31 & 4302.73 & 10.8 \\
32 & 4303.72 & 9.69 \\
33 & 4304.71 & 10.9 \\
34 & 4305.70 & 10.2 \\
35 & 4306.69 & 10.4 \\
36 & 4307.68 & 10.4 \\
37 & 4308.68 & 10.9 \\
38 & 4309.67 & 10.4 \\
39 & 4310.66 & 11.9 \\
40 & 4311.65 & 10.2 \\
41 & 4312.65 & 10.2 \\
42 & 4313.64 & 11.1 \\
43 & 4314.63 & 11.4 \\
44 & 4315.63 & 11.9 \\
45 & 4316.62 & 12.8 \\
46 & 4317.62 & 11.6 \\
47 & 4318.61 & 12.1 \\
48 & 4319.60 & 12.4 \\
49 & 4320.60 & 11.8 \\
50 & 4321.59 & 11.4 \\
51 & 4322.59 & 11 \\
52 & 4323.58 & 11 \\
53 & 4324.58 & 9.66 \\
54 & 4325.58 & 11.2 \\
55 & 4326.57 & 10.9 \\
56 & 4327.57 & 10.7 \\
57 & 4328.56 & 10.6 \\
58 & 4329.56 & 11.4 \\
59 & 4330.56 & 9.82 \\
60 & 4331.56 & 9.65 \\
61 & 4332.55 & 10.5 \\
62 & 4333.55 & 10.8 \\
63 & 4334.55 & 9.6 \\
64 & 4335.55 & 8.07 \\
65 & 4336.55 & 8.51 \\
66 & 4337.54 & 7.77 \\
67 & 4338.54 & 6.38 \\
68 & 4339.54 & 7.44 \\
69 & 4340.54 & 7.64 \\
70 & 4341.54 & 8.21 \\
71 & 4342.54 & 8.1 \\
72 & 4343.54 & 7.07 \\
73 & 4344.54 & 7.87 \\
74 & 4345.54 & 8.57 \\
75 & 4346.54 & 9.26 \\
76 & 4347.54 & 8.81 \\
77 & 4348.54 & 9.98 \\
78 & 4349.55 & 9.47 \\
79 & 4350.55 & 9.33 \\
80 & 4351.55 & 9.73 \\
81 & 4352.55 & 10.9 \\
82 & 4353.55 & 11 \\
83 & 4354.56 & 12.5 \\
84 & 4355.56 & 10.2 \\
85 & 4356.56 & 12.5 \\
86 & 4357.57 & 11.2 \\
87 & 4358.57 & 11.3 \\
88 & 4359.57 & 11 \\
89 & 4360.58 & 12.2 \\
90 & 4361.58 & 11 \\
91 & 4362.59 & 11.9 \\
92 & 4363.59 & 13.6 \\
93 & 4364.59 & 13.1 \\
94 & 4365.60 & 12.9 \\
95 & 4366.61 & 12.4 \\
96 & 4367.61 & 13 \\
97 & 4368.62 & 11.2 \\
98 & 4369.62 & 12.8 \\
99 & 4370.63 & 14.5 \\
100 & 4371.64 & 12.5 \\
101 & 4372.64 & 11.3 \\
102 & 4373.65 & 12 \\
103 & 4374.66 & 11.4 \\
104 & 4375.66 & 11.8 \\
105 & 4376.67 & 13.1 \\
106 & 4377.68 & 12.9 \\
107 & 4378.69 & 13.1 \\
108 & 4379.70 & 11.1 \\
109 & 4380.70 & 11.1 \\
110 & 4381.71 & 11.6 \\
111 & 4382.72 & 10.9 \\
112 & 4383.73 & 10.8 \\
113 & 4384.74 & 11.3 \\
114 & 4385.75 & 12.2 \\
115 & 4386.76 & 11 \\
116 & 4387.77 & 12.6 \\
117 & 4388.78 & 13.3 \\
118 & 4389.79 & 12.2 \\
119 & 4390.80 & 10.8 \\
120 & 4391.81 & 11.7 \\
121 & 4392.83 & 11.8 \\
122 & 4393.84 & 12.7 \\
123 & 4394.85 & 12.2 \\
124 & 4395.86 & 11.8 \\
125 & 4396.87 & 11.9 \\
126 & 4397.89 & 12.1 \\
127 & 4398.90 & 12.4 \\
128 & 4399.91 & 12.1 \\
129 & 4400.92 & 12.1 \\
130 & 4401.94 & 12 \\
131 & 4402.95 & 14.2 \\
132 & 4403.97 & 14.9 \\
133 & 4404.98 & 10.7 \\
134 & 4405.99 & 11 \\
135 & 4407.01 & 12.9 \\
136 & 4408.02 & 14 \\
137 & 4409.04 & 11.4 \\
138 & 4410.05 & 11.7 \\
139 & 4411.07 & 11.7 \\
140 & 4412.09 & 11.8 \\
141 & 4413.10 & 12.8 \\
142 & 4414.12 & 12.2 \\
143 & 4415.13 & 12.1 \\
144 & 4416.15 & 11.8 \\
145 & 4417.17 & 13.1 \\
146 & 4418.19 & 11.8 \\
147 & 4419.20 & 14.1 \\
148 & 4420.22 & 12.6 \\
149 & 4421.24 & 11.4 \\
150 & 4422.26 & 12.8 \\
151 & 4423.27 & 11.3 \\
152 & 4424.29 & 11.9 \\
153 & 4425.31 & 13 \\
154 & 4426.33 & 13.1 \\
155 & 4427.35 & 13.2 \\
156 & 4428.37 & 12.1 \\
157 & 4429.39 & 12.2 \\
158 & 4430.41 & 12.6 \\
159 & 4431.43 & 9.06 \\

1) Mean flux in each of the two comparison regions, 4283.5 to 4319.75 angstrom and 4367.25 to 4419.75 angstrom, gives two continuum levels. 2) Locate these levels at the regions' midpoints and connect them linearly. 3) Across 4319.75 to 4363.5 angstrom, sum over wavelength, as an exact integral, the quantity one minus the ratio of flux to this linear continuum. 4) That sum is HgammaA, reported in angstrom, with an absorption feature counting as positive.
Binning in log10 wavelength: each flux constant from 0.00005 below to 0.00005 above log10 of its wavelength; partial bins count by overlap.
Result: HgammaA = 6.4 angstrom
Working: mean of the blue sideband 11.4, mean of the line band 10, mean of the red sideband 12.2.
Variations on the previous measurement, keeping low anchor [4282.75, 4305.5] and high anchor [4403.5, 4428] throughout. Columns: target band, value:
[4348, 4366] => 1.0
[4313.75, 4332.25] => 0.9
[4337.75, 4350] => 3.8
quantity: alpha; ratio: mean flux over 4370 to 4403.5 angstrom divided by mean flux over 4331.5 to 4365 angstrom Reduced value 1.23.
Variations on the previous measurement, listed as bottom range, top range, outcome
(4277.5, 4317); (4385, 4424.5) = 1.06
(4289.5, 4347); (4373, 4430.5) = 1.17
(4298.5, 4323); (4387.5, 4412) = 1.11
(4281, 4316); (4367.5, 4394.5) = 1.05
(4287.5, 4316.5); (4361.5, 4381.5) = 1.11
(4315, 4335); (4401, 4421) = 1.13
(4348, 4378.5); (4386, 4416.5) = 1.04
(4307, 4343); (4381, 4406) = 1.17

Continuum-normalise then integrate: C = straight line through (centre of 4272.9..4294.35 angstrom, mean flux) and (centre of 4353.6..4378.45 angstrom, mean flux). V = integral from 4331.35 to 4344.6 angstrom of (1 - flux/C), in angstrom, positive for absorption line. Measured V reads 4.1 angstrom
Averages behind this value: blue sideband 12.3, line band 8.39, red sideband 12.2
